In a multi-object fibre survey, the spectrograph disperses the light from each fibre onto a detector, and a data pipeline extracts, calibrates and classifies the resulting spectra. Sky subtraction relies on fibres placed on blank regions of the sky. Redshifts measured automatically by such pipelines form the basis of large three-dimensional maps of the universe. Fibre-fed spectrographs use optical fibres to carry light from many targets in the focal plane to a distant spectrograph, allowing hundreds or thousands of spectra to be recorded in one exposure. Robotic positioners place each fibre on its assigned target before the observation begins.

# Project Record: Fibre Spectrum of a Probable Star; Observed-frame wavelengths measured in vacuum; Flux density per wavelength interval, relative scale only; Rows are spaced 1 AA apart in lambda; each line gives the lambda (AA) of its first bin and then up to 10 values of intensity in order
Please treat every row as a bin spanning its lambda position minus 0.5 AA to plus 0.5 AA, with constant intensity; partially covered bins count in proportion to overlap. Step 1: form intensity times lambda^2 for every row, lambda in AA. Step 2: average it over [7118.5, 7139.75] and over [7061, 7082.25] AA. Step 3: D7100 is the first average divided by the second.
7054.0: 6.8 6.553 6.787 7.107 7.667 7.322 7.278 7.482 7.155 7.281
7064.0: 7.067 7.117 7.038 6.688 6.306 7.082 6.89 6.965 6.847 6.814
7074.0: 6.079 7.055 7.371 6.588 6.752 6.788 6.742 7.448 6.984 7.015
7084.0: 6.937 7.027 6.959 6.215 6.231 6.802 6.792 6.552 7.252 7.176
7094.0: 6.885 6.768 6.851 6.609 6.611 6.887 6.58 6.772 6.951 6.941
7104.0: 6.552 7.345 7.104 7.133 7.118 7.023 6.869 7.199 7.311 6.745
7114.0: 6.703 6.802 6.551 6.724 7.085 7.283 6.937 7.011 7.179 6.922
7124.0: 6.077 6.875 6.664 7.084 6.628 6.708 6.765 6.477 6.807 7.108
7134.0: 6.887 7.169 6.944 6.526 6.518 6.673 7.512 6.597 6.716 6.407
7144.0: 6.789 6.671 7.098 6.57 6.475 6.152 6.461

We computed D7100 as 1.00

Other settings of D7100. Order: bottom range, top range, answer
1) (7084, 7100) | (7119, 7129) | 1.02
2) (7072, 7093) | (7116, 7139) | 1.01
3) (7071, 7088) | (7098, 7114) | 1.02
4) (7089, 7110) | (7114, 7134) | 1.00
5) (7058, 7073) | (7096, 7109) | 0.99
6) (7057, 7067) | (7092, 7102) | 0.95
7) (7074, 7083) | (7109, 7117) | 1.00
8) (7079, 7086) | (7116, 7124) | 1.00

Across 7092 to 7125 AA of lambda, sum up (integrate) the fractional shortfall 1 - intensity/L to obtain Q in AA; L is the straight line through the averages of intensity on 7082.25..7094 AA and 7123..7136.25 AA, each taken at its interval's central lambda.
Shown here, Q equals -0.5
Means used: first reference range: 6.82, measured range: 6.9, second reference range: 6.79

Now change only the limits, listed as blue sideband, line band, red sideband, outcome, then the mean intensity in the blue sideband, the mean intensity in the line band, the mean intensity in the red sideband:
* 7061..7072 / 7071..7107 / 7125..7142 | 0.4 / 6.98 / 6.84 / 6.82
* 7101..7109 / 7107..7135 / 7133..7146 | 0.1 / 7.01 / 6.88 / 6.81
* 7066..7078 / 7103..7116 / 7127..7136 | -0.3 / 6.8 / 6.97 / 6.84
